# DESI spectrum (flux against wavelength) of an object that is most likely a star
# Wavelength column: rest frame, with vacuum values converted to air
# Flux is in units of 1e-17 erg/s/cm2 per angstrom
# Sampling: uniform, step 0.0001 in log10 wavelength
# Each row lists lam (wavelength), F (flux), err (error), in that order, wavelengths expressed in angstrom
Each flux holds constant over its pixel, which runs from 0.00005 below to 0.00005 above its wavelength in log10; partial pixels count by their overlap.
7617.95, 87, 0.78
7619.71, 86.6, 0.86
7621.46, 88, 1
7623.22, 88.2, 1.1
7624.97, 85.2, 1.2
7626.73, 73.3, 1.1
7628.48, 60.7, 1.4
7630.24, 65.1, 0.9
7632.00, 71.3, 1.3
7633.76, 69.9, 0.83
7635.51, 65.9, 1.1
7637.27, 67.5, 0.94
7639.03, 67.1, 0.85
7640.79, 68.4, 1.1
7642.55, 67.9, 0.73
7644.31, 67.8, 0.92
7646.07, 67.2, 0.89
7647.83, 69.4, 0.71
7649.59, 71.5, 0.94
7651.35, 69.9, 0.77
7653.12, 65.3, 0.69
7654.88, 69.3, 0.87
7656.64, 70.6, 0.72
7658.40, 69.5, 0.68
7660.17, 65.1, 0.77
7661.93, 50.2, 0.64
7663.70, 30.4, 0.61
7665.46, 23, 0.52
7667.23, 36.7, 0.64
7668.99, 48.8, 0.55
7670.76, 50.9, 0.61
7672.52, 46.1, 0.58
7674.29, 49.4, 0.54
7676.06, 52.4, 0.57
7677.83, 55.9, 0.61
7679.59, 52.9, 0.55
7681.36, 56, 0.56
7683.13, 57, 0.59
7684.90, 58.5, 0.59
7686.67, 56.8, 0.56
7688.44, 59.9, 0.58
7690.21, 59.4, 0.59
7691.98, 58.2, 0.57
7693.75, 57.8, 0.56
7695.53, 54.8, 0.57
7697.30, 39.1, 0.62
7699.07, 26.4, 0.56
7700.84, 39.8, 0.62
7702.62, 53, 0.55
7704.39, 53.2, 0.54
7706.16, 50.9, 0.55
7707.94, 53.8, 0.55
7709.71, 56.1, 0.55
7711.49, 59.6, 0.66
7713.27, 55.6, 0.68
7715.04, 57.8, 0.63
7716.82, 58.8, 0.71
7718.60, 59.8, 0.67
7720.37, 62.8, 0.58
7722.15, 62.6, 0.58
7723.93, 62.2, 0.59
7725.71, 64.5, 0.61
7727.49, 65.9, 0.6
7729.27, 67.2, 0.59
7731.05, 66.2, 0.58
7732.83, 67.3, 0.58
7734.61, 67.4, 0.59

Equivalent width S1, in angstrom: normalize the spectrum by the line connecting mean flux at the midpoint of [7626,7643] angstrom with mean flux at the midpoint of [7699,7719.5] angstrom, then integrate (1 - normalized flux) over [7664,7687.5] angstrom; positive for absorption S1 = 4.08 angstrom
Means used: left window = 67.7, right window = 53.1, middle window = 49.1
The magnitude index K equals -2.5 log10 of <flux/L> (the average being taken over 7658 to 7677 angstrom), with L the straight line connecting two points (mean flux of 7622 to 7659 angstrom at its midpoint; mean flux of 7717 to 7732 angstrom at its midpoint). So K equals 0.40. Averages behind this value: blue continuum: 70.2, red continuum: 63.7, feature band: 46.9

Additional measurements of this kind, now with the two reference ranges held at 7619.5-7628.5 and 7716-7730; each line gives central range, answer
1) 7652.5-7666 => 0.32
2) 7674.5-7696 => 0.24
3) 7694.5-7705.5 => 0.44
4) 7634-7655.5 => 0.14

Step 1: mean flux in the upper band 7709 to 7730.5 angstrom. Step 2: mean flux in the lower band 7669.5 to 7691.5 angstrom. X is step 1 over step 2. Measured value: 1.1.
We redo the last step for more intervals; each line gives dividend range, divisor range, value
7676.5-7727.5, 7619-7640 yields 0.75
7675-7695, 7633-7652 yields 0.83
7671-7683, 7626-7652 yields 0.77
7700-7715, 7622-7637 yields 0.73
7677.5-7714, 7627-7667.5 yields 0.85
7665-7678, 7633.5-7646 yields 0.67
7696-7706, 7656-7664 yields 0.74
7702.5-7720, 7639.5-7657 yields 0.82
